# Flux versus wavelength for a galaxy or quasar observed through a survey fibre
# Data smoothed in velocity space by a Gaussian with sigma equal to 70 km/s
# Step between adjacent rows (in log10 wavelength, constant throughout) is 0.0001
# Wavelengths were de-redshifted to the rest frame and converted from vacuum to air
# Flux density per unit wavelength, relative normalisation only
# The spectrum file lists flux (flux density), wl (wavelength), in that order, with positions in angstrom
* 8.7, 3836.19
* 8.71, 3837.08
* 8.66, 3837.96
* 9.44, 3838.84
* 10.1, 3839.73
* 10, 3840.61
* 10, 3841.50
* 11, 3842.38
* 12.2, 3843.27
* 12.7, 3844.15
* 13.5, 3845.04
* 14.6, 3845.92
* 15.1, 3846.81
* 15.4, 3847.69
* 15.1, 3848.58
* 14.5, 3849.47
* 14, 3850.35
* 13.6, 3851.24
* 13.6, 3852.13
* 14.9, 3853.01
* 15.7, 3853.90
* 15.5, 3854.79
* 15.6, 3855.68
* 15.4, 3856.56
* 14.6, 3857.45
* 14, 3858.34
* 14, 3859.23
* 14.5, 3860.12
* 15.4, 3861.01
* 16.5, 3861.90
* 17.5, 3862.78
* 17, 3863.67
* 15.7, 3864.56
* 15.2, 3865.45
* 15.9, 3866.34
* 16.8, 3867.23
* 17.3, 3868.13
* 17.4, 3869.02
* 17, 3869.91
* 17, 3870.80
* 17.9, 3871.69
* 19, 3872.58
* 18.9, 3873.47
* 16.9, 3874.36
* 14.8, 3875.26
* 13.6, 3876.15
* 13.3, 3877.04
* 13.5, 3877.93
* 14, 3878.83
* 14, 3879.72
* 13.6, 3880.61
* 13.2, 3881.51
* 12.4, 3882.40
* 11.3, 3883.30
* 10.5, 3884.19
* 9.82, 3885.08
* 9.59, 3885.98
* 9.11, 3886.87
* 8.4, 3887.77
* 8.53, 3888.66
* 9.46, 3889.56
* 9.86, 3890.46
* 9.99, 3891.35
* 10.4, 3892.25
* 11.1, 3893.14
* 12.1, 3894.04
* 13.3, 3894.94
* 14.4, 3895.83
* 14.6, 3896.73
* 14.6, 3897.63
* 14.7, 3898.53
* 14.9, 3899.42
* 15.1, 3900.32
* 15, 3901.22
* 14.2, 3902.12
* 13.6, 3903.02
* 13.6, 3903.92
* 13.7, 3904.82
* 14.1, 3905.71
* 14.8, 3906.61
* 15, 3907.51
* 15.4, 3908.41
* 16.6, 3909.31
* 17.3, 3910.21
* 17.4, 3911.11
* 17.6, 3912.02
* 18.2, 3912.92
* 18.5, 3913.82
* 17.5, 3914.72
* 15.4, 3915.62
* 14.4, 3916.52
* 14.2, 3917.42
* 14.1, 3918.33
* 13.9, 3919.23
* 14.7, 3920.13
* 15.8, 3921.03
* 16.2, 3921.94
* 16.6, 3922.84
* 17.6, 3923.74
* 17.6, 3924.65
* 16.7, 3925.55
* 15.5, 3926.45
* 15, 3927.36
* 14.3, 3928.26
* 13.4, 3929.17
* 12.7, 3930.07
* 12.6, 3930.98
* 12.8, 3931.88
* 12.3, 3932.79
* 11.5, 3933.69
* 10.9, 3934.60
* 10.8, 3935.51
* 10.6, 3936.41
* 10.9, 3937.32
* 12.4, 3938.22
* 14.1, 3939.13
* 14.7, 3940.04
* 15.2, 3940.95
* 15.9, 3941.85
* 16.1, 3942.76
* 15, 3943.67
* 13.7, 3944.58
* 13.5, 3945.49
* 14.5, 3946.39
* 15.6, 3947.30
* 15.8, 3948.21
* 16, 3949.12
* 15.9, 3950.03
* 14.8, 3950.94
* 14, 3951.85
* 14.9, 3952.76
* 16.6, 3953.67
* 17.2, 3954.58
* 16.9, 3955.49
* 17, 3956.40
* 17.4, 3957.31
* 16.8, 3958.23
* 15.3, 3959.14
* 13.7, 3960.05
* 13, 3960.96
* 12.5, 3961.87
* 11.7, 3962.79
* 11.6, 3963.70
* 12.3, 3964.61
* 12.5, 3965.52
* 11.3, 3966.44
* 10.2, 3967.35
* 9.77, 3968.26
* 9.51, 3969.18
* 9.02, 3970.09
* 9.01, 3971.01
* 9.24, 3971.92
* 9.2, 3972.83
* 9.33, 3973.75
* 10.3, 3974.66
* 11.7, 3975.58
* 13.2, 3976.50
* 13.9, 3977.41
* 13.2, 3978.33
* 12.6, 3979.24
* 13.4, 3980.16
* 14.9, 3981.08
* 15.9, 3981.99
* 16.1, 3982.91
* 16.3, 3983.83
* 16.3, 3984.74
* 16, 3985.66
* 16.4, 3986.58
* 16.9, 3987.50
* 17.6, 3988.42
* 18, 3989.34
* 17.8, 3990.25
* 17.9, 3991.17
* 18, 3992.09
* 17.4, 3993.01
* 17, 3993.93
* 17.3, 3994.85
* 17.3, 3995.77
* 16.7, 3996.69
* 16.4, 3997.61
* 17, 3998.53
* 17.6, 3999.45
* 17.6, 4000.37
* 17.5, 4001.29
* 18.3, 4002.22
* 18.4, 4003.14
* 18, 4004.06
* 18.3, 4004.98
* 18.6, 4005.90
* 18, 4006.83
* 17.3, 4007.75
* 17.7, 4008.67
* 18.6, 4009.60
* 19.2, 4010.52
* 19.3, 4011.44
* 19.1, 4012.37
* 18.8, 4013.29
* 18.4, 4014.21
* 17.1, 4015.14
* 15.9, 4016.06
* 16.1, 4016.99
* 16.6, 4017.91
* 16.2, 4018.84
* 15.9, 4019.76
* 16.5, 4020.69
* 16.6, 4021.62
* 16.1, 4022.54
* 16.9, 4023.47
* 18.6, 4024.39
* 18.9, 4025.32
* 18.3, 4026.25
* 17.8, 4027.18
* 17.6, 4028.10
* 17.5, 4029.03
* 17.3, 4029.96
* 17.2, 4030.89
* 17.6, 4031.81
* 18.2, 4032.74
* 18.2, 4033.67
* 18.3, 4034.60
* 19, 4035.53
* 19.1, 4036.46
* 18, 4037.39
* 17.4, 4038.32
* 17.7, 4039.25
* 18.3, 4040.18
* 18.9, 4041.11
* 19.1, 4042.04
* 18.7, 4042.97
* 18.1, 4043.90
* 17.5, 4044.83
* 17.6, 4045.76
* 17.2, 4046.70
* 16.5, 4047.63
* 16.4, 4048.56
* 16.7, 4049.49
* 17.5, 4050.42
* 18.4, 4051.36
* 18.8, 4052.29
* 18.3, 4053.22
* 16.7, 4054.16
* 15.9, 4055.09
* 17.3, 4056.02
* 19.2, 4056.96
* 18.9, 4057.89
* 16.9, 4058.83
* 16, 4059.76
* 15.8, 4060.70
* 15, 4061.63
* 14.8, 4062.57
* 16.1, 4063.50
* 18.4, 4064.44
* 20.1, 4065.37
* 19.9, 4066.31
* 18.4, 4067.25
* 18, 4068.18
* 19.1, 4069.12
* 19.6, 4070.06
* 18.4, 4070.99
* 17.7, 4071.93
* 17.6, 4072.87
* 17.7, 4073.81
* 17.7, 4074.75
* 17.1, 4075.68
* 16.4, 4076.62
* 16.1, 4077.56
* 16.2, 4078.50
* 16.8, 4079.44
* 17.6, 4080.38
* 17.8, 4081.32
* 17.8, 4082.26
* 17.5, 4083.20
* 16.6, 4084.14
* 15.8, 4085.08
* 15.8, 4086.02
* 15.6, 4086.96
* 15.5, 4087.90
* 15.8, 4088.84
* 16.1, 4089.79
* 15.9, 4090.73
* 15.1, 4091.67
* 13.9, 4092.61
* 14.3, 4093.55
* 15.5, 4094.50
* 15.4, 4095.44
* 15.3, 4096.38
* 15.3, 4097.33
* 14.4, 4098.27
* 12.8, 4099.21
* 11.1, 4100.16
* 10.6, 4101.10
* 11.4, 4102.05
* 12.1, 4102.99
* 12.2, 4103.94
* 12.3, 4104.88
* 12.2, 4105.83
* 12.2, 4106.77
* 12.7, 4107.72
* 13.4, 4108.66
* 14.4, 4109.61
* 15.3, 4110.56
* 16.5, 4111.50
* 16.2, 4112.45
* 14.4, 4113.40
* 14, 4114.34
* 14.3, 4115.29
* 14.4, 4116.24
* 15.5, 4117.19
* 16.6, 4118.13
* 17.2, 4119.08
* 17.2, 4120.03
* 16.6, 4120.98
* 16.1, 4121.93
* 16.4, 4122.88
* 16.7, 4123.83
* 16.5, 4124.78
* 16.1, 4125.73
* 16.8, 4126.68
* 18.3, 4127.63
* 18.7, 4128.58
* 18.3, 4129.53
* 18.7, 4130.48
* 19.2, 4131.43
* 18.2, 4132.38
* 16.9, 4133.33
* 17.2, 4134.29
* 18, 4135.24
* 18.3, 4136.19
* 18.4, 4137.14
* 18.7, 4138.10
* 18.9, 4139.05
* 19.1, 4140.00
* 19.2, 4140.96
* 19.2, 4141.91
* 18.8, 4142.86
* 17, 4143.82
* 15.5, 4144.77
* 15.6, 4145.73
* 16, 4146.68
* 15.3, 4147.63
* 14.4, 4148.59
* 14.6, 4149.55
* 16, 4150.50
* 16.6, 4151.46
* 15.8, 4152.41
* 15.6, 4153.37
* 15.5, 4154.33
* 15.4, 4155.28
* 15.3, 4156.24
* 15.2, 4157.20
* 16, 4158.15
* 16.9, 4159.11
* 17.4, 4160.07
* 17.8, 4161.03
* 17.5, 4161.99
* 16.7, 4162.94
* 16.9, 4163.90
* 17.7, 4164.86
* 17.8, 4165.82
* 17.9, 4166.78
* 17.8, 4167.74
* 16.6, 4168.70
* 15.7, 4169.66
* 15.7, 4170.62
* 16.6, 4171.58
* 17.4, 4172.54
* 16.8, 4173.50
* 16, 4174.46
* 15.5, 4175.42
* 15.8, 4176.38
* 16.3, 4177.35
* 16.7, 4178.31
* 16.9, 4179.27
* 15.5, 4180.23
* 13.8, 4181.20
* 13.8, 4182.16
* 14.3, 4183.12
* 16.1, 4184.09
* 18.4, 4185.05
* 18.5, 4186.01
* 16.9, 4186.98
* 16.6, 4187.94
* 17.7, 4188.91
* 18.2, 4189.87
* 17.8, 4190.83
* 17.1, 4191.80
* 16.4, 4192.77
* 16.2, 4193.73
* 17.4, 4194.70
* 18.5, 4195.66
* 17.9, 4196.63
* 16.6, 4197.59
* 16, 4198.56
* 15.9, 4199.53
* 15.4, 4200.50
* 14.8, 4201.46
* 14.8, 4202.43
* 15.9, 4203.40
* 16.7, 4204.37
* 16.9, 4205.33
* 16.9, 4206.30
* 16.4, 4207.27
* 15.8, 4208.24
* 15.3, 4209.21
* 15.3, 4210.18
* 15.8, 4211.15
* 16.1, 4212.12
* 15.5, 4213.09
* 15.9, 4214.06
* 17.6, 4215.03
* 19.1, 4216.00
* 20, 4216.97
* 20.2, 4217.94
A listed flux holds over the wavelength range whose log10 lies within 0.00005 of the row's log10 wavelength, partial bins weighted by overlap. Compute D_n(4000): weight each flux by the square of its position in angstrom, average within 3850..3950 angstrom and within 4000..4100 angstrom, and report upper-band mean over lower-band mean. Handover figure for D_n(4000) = 1.3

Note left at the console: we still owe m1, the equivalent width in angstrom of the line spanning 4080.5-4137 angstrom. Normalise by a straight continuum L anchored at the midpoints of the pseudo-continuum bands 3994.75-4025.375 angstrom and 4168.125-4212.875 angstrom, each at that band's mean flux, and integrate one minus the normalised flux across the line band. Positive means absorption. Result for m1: 4.4 angstrom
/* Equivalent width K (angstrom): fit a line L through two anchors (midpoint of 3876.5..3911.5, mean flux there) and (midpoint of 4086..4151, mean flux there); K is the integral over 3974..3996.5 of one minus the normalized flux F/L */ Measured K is -2.36 angstrom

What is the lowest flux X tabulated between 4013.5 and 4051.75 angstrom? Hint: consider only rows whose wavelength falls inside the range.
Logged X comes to 15.9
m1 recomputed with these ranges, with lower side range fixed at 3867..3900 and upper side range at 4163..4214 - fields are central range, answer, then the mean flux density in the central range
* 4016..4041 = -4.5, 17.5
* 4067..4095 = -2.5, 16.8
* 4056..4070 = -2.3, 17.7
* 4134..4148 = -1.5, 17.7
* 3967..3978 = 3.0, 10.4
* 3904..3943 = -2.7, 14.7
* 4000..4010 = -2.3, 18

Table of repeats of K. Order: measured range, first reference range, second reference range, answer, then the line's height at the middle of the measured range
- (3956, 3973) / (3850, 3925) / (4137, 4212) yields 3.3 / 15.1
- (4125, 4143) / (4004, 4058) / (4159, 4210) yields -1.3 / 17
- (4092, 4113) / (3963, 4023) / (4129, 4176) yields 3.7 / 16.5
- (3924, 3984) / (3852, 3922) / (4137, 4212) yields 5.8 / 15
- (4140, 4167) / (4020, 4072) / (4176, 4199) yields 0.5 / 16.9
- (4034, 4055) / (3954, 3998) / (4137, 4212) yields -4.0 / 15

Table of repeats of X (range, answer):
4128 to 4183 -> 13.8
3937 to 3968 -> 10.2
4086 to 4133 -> 10.6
